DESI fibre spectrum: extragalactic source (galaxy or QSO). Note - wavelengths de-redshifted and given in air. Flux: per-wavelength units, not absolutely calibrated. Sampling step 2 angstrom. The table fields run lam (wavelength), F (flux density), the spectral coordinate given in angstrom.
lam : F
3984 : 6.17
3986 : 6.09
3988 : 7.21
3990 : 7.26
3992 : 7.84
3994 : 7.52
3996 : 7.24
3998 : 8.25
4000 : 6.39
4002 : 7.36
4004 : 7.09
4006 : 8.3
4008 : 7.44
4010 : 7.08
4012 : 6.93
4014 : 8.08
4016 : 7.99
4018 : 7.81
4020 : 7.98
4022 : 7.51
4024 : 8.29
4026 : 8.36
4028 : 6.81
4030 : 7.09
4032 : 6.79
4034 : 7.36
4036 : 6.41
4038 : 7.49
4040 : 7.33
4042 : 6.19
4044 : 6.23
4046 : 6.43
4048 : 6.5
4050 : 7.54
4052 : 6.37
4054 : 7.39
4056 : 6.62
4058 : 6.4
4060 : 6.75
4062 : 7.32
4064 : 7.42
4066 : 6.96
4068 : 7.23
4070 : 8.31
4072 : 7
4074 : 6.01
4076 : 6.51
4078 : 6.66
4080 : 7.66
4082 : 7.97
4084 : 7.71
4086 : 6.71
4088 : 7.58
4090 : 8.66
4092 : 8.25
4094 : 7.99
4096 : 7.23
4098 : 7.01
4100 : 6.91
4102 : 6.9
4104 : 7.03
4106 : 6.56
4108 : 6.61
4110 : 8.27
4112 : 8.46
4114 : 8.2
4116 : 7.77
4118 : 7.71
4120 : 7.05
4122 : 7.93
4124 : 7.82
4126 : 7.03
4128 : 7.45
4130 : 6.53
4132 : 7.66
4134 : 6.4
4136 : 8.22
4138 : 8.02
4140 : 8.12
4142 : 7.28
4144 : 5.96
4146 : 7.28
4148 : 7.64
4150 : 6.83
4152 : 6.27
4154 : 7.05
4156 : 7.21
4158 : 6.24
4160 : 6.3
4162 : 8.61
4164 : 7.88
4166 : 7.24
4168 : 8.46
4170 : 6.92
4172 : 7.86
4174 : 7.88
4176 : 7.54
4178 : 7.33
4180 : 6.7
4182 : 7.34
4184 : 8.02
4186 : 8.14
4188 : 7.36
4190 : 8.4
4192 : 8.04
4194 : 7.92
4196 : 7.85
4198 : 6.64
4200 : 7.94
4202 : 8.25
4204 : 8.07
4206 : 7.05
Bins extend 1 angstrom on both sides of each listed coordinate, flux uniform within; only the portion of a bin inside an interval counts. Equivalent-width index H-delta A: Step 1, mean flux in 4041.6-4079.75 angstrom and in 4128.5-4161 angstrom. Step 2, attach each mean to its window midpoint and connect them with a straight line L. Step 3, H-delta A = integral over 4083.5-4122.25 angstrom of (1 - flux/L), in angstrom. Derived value -3.1 angstrom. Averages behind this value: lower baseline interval 6.86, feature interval 7.52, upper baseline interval 7.07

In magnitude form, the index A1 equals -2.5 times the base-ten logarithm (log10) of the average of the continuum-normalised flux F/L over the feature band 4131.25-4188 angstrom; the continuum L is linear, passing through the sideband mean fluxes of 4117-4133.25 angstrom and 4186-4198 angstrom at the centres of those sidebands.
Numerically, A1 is 0.035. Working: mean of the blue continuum 7.38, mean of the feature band 7.37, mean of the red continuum 7.83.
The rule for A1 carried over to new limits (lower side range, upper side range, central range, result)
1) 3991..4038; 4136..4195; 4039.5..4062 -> 0.12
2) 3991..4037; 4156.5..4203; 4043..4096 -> 0.05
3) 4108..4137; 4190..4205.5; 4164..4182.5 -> 0.03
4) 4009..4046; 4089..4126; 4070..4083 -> 0.06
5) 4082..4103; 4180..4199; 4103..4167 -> 0.04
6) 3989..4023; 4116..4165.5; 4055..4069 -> 0.07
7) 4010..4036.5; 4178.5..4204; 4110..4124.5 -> -0.04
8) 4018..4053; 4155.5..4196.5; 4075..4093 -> -0.04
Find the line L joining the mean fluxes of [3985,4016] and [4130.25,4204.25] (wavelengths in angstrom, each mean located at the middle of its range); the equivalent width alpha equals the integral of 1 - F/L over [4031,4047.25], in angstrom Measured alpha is 1.3 angstrom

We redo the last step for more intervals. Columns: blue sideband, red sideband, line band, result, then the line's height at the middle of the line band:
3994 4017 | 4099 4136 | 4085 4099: -0.4 angstrom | 7.4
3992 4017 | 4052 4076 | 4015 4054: 0.3 angstrom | 7.24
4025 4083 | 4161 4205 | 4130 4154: 1.0 angstrom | 7.51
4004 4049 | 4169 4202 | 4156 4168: 0.4 angstrom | 7.58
